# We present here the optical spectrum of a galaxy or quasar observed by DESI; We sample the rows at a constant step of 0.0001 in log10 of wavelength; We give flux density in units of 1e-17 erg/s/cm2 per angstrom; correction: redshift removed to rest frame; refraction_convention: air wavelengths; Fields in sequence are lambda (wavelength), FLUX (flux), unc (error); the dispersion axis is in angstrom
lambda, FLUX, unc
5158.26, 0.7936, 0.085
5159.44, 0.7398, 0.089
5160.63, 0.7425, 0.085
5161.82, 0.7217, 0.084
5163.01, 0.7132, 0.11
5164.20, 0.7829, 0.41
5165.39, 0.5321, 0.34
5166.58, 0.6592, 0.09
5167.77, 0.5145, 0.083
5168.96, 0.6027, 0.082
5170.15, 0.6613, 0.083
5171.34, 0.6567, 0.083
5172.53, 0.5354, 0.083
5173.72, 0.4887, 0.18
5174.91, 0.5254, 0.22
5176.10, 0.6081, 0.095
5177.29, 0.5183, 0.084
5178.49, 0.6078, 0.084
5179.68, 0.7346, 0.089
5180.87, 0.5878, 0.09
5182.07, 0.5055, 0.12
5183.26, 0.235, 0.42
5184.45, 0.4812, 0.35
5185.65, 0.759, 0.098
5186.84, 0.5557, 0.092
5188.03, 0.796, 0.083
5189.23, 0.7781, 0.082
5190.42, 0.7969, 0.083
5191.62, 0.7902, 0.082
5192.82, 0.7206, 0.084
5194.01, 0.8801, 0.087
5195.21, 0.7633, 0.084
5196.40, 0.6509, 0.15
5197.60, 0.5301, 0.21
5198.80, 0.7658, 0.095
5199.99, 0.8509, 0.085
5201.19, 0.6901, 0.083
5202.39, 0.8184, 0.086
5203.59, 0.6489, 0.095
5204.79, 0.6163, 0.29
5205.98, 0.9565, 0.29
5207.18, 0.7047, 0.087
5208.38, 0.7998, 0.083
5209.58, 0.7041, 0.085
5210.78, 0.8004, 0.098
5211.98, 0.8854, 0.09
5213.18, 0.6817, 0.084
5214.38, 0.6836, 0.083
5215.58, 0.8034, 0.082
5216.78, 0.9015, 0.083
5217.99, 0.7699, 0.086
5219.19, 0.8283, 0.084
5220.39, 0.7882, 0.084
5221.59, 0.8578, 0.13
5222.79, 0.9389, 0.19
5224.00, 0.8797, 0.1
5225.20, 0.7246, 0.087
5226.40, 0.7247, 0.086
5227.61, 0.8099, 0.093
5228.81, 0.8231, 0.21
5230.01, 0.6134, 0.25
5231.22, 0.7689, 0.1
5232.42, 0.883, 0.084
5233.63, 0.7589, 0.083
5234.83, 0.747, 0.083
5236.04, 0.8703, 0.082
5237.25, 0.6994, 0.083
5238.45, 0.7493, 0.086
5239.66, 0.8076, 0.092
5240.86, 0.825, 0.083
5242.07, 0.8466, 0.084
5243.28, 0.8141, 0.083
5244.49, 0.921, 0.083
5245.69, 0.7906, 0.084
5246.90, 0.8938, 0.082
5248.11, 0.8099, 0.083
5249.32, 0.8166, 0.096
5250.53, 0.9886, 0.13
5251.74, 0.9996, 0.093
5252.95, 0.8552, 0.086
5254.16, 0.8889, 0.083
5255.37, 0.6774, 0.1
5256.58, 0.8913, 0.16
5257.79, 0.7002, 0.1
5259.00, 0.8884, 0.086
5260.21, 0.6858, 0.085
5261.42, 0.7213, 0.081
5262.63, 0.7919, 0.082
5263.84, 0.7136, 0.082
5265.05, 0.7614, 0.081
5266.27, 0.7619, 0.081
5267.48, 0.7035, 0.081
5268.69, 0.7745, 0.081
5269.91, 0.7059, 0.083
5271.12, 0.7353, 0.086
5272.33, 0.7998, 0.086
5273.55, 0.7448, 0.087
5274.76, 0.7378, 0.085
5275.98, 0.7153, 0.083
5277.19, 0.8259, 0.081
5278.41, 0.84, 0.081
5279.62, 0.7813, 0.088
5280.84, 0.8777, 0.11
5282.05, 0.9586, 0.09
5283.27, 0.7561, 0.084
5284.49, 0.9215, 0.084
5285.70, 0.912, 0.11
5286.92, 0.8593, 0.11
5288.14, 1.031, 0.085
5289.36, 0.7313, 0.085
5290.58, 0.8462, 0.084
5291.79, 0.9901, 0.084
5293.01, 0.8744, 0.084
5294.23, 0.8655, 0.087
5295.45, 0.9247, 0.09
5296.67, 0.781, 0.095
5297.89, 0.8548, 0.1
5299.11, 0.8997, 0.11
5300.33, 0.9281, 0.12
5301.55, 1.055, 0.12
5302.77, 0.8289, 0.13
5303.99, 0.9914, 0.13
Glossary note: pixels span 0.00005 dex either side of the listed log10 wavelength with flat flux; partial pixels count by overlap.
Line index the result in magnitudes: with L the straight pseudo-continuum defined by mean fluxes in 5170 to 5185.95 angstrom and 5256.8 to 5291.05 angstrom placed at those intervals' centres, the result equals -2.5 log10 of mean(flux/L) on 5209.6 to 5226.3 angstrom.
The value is -0.219 mag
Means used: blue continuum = 0.558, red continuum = 0.797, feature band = 0.805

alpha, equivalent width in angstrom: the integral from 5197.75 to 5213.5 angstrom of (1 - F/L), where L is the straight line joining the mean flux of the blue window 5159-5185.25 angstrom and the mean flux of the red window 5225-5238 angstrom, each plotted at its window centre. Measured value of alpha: -1.47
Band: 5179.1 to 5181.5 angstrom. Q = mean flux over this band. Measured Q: 0.658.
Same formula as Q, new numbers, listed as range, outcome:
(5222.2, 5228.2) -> 0.814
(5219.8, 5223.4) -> 0.861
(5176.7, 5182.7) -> 0.588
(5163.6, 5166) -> 0.657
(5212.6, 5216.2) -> 0.725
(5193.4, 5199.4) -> 0.719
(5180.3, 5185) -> 0.451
